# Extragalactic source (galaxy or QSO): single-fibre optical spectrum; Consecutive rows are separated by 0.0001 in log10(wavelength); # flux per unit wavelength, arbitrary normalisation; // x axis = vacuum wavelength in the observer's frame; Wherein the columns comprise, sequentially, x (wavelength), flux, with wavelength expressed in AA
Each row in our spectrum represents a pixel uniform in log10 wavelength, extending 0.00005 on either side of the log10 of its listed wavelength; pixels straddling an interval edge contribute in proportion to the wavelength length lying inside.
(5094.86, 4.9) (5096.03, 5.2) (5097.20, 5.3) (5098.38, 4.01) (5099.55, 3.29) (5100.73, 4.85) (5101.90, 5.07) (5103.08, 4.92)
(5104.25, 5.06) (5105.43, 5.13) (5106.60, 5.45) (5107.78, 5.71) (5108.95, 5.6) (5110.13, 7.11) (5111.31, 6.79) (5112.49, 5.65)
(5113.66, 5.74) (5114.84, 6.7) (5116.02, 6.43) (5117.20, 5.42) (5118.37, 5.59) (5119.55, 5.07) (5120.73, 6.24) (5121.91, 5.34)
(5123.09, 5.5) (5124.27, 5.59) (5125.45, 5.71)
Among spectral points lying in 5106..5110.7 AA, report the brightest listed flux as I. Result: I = 7.11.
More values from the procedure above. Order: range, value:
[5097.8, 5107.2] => 5.45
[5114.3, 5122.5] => 6.7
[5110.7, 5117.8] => 6.79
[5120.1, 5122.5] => 6.24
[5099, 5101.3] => 4.85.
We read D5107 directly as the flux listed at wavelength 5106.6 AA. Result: 5.45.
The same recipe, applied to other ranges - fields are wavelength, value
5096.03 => 5.2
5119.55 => 5.07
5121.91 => 5.34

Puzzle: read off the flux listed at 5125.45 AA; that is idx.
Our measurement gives 5.71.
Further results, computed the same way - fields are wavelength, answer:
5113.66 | 5.74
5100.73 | 4.85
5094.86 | 4.9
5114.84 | 6.7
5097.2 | 5.3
